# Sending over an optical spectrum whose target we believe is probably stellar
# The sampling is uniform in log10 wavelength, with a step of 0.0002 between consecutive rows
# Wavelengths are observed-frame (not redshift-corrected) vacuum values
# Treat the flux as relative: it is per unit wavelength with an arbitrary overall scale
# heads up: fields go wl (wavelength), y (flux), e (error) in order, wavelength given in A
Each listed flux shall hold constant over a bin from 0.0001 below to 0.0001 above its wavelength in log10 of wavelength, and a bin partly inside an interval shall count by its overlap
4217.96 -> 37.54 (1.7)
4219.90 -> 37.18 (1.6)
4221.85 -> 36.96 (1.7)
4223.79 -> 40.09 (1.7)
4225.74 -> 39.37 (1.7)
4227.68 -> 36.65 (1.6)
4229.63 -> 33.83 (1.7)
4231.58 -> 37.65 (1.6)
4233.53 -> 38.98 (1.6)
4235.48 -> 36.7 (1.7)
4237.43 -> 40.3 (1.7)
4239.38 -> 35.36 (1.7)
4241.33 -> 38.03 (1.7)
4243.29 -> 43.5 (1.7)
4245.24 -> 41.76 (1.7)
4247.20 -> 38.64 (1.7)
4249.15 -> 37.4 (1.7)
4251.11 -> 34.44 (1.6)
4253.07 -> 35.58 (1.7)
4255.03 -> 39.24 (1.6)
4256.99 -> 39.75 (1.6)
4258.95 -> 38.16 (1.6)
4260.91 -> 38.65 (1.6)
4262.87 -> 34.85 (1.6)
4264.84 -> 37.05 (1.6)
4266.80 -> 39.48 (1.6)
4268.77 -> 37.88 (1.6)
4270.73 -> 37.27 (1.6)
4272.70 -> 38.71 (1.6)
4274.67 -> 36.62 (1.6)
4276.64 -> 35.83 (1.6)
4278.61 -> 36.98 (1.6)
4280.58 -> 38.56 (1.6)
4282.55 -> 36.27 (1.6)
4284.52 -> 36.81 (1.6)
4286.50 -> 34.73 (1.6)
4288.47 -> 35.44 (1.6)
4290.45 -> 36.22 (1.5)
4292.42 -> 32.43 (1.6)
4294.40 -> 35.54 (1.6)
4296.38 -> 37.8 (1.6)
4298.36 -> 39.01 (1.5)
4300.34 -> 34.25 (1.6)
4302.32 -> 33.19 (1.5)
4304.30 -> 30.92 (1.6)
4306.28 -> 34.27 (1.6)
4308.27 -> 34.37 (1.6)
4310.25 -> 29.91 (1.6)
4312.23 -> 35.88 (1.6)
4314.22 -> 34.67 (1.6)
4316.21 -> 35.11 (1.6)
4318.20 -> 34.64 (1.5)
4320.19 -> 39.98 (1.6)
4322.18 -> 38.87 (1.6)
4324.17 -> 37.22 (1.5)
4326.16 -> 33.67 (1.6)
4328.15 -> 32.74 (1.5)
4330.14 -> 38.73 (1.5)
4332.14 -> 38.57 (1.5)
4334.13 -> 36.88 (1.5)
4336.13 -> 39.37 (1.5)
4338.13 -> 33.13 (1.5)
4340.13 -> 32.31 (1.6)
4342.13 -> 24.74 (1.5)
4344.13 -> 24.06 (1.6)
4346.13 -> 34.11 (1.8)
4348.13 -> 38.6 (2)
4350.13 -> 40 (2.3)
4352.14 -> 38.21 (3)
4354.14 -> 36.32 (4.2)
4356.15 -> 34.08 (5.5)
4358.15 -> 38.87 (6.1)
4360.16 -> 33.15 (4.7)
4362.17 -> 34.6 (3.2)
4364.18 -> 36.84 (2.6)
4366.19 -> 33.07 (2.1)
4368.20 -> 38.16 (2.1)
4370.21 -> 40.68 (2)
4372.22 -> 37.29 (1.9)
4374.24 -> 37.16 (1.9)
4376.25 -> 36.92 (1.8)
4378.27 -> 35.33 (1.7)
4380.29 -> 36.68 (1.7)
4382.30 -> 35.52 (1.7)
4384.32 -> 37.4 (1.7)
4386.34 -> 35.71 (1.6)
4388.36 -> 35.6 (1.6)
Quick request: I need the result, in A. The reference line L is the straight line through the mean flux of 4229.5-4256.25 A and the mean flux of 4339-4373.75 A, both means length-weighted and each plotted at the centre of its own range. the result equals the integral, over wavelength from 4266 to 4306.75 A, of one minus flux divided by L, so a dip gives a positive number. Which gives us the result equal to 0.9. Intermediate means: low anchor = 38.1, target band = 36.1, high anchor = 35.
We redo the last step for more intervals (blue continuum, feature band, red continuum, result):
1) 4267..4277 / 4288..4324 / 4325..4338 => 1.7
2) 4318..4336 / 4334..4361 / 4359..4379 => 1.6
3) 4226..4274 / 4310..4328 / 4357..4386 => 0.7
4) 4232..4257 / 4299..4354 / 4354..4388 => 3.3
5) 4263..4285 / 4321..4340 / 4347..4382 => 0.3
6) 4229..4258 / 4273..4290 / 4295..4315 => -0.3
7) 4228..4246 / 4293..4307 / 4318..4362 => 0.6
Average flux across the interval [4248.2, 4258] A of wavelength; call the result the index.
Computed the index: 37.3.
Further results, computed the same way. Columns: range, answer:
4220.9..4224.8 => 38.5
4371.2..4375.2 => 37.2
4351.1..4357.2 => 36.2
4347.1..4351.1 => 39.3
